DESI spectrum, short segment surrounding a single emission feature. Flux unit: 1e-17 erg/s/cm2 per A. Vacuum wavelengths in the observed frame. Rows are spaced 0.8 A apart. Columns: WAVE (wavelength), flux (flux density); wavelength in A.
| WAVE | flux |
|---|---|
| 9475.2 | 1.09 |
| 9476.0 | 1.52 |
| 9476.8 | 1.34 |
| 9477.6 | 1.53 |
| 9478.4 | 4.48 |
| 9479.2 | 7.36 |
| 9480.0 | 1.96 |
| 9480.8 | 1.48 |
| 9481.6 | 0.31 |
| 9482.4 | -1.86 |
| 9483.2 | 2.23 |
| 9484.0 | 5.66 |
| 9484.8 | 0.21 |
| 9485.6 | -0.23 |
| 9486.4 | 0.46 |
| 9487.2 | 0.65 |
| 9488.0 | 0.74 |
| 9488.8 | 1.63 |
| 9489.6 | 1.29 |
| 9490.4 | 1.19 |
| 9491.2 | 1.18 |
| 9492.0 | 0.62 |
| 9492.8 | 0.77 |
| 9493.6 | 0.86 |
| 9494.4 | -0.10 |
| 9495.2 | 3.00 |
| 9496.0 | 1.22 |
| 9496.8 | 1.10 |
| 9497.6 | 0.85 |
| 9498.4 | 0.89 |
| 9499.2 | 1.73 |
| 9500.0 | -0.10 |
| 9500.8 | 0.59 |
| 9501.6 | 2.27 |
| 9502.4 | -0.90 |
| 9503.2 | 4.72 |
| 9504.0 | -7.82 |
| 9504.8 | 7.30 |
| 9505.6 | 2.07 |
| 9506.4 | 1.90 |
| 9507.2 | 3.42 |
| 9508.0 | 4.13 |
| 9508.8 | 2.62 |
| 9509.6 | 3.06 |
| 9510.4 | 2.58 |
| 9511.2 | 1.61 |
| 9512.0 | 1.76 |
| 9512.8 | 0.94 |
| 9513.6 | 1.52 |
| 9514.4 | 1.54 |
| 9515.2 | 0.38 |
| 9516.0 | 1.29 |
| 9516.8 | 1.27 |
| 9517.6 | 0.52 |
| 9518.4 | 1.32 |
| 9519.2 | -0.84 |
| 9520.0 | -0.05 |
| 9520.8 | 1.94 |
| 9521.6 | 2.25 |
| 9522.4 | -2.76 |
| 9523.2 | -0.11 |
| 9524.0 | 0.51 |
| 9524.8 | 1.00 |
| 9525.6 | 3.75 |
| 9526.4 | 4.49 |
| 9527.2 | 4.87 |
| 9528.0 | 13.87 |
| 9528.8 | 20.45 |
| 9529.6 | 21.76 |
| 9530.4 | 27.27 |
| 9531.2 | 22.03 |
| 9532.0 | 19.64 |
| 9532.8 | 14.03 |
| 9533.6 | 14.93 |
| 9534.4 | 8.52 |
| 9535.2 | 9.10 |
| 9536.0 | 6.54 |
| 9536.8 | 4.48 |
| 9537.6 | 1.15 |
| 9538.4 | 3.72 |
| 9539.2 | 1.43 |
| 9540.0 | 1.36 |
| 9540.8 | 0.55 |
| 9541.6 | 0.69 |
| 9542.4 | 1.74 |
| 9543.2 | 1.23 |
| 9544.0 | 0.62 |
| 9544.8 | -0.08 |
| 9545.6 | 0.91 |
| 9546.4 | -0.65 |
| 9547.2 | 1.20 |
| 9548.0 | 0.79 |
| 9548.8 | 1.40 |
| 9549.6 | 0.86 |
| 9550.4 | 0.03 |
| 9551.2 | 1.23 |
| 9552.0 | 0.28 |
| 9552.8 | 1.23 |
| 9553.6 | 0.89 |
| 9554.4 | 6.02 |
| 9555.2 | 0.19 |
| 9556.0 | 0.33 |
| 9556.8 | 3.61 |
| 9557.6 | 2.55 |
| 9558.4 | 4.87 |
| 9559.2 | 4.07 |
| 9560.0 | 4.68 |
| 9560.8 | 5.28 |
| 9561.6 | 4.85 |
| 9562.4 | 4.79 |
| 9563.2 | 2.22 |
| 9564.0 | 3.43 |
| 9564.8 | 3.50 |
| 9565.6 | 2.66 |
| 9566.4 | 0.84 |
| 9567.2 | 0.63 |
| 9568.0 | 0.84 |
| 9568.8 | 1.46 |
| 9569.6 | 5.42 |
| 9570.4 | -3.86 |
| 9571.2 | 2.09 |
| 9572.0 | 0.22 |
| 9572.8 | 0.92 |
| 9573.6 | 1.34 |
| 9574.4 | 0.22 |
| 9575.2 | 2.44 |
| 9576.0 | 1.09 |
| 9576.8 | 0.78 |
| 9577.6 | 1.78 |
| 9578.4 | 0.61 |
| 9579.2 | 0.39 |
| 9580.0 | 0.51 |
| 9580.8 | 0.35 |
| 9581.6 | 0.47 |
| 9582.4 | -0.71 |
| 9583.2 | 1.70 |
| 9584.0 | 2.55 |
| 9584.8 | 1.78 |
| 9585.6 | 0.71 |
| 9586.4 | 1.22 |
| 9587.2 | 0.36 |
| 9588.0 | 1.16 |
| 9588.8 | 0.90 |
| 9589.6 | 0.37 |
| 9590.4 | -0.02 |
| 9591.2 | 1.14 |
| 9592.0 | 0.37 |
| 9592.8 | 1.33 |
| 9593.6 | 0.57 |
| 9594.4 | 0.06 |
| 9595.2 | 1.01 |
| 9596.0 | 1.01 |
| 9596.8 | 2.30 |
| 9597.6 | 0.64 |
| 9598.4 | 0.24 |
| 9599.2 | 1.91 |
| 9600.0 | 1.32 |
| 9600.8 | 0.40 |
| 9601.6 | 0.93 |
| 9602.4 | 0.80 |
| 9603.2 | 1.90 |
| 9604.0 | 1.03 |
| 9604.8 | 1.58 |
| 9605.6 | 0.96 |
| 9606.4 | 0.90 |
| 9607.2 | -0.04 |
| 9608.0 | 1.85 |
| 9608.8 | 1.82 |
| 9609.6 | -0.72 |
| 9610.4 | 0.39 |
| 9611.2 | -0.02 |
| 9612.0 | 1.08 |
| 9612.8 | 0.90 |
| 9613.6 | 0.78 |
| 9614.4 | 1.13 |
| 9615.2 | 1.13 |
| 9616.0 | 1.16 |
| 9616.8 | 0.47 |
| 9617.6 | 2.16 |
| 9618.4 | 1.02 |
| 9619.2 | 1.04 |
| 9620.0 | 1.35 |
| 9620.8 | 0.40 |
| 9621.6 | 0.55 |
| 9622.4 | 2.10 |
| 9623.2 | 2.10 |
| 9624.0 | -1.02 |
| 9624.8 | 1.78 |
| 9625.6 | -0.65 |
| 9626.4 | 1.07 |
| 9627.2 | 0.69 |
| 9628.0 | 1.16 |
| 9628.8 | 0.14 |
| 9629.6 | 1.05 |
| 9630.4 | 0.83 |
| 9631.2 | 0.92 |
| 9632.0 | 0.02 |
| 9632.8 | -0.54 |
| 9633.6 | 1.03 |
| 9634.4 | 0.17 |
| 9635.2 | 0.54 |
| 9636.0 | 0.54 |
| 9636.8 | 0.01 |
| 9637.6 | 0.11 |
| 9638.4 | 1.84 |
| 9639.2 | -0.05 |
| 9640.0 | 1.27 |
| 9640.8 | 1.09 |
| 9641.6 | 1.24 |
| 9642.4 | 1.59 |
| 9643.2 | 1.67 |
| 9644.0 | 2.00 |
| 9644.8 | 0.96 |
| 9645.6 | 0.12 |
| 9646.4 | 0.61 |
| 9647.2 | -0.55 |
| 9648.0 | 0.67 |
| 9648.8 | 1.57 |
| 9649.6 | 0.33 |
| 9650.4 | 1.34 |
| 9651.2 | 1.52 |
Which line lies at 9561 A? [N II] 6583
